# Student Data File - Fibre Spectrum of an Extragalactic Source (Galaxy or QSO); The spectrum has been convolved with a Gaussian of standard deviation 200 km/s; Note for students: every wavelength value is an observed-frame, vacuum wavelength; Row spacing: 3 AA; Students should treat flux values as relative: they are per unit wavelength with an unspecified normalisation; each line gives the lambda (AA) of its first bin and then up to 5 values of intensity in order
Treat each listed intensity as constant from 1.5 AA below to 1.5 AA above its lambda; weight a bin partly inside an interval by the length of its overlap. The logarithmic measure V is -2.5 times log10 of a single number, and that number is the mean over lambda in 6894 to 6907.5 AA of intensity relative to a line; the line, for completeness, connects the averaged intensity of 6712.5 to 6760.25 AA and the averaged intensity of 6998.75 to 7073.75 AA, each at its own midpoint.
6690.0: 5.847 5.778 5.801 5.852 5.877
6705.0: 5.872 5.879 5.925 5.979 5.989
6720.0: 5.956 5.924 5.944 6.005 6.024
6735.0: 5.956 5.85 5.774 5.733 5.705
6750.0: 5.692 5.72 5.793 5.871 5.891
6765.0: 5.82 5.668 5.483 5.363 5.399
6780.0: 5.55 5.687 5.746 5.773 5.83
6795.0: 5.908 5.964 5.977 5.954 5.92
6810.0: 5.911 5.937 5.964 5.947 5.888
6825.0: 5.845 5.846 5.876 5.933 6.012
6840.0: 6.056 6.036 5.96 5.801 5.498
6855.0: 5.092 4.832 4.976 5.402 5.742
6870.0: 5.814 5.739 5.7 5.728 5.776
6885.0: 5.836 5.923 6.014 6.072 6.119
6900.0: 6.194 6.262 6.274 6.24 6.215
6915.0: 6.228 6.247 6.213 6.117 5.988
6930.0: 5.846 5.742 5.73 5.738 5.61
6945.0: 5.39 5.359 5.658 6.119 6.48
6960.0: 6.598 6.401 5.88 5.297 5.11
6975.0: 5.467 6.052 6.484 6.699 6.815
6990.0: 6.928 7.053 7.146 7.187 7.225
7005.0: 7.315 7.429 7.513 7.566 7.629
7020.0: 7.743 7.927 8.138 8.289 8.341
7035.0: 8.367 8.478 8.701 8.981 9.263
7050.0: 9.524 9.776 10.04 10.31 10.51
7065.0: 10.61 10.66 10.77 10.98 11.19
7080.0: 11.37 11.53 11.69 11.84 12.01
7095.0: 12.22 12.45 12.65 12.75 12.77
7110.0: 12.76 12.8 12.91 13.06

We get 0.20 mag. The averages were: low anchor 5.87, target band 6.2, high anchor 8.79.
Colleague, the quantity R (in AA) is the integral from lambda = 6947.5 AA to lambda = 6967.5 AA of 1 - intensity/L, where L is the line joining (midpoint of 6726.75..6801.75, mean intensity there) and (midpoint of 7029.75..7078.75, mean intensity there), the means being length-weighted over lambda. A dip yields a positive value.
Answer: 5.5 AA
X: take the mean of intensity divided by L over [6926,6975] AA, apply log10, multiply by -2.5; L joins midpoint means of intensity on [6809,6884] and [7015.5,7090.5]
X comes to 0.31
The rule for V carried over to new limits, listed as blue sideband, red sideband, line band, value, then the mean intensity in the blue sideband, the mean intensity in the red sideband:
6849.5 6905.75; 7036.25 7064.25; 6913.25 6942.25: 0.15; 5.72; 9.53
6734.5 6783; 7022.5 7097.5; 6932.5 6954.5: 0.43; 5.7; 10.1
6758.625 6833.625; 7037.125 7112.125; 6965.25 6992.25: 0.45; 5.8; 11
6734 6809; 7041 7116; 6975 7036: 0.33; 5.76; 11.2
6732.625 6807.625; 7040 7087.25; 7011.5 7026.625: 0.24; 5.76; 10.4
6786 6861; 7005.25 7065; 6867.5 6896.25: 0.13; 5.8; 8.68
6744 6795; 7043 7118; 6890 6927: 0.31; 5.69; 11.3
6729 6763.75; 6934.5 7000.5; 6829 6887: 0.06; 5.83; 6.15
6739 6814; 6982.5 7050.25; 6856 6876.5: 0.20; 5.76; 7.81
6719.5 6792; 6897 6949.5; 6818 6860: 0.02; 5.76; 5.97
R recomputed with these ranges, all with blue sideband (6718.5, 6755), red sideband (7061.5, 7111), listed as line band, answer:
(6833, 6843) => 2.04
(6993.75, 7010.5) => 4.93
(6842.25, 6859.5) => 4.99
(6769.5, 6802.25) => 4.82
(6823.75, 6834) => 2.12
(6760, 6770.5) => 0.94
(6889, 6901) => 3.41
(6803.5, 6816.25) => 2.06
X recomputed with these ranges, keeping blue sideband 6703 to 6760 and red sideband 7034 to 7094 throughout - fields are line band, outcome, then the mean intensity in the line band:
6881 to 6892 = 0.328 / 5.89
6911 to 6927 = 0.333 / 6.18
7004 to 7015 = 0.277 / 7.46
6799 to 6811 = 0.157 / 5.94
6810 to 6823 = 0.183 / 5.93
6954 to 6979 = 0.459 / 5.92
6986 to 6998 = 0.319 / 7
